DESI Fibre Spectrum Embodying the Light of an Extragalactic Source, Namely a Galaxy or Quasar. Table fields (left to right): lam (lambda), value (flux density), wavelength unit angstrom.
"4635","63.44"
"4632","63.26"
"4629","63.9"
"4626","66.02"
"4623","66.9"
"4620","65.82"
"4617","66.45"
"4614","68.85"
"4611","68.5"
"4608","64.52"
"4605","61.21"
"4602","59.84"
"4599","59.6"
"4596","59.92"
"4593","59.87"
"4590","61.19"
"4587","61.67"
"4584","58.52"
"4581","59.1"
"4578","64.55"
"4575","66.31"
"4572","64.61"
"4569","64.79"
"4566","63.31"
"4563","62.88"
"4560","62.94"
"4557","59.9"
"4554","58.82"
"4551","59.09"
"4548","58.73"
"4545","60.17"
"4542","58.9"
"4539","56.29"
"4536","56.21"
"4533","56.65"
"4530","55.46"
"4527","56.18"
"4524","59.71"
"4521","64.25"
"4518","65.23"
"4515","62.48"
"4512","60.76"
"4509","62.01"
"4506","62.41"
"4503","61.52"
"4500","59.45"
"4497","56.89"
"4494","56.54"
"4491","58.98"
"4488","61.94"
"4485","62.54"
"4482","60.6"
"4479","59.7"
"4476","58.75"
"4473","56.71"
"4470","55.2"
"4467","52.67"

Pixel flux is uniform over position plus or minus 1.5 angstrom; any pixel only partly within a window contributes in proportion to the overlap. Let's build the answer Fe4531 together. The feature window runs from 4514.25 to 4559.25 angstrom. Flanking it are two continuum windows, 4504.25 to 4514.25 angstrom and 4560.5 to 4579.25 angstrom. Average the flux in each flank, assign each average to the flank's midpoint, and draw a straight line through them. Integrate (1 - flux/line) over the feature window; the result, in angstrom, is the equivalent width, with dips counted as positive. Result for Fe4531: 2.7 angstrom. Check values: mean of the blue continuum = 61.8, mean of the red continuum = 64.3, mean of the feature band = 59.2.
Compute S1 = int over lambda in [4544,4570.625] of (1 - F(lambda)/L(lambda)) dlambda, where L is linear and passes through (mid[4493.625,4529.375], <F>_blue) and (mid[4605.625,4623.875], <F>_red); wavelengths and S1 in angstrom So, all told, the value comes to 0.9 angstrom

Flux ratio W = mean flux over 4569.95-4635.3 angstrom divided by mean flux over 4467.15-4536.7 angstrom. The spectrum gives 1.1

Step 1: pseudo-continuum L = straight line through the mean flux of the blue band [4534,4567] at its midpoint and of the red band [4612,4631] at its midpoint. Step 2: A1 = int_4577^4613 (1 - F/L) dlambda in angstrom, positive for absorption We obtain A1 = 1.3 angstrom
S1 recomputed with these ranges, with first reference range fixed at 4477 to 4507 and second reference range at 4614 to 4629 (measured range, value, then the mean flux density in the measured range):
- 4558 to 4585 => 0.36 angstrom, 63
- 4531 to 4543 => 1.03 angstrom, 56.9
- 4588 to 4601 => 0.96 angstrom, 60.2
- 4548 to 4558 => 0.61 angstrom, 59.2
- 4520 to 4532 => 0.60 angstrom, 58.6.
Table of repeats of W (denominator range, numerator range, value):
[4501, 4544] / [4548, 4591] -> 1.03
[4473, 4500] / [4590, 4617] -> 1.06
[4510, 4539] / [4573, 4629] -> 1.06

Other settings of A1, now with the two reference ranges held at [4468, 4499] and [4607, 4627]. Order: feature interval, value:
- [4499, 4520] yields -0.6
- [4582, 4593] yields 0.8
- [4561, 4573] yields 0.0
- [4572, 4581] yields 0.0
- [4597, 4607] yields 0.8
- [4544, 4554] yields 0.6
